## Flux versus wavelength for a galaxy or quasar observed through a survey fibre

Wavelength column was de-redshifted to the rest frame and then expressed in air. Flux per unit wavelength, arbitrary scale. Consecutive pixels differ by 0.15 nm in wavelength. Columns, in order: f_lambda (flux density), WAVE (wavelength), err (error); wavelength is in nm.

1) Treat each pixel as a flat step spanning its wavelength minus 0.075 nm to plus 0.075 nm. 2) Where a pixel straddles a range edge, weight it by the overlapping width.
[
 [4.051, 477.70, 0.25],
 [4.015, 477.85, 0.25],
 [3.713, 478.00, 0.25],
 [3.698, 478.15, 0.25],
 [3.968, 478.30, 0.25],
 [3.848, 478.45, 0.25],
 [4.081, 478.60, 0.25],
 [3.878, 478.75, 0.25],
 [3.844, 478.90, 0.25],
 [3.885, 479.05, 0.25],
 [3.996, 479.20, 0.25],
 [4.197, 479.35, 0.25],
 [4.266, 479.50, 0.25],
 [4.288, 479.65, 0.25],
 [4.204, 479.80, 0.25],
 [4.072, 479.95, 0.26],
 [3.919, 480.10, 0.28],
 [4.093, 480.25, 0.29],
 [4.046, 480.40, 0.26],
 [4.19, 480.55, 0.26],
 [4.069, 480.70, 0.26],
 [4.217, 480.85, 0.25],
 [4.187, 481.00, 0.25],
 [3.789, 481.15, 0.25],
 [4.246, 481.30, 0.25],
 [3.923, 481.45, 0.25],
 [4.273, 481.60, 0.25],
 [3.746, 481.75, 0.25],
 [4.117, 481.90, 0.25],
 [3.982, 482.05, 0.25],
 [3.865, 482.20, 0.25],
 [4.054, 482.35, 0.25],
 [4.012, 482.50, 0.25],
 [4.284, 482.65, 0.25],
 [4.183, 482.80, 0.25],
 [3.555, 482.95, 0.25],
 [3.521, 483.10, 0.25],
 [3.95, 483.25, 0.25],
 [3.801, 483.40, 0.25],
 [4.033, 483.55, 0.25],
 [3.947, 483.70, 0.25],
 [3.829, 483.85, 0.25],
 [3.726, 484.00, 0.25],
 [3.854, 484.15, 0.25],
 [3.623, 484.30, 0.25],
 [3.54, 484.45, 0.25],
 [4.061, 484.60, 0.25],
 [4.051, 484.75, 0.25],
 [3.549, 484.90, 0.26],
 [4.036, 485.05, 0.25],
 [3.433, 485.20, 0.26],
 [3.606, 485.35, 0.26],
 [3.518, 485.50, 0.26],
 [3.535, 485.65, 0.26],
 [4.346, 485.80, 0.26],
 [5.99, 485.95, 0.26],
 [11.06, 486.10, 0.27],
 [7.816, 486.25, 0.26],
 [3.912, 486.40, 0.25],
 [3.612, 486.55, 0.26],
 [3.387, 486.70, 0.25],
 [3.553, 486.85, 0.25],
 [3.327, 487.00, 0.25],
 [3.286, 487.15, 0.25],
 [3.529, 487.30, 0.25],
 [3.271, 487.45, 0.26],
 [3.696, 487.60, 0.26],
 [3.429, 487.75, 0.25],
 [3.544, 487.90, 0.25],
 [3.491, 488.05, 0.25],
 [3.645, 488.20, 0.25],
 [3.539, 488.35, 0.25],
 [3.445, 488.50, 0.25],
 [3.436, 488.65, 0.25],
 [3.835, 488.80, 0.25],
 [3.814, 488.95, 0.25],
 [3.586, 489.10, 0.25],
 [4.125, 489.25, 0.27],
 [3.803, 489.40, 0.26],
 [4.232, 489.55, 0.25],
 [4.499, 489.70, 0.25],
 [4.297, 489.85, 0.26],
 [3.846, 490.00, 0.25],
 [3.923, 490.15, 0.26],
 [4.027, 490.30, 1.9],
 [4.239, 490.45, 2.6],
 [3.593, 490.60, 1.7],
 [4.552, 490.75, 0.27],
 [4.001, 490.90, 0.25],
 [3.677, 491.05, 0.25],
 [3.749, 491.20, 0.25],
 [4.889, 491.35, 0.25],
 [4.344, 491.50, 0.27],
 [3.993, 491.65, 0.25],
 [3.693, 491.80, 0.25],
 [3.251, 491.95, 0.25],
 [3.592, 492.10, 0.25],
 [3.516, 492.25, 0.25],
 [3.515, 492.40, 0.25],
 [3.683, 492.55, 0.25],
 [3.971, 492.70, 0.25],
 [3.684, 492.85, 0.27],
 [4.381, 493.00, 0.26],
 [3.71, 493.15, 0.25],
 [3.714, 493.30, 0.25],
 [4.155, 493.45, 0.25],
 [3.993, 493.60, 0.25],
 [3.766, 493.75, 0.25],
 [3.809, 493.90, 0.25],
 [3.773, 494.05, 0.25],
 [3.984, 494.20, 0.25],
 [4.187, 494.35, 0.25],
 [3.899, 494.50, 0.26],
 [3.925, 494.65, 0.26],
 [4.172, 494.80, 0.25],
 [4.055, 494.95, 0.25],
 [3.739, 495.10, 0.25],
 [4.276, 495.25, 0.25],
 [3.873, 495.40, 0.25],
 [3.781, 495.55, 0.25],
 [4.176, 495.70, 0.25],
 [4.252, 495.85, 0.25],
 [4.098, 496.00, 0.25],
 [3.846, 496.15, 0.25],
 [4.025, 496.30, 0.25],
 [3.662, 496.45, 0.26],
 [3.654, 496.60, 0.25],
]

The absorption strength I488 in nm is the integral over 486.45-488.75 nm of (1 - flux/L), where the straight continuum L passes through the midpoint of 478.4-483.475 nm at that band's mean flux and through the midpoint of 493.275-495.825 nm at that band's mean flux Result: 0.29 nm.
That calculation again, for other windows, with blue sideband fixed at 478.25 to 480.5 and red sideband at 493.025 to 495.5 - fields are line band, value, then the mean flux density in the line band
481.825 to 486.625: -0.303 nm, 4.26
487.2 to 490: 0.175 nm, 3.73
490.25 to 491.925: -0.033 nm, 4.05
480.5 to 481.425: -0.017 nm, 4.1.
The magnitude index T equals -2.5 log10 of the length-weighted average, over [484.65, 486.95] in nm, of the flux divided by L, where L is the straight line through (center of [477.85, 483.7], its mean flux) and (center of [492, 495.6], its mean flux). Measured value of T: -0.166 mag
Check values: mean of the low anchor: 4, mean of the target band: 4.61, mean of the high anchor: 3.88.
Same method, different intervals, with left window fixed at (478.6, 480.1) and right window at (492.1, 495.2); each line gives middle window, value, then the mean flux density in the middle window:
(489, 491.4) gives -0.036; 4.05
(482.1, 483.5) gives 0.028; 3.92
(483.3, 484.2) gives 0.038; 3.87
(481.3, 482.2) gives 0.004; 4.02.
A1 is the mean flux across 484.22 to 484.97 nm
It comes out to 3.77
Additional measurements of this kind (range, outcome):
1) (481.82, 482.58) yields 4.01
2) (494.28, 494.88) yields 4.04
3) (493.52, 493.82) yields 3.89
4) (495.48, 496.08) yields 4.08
